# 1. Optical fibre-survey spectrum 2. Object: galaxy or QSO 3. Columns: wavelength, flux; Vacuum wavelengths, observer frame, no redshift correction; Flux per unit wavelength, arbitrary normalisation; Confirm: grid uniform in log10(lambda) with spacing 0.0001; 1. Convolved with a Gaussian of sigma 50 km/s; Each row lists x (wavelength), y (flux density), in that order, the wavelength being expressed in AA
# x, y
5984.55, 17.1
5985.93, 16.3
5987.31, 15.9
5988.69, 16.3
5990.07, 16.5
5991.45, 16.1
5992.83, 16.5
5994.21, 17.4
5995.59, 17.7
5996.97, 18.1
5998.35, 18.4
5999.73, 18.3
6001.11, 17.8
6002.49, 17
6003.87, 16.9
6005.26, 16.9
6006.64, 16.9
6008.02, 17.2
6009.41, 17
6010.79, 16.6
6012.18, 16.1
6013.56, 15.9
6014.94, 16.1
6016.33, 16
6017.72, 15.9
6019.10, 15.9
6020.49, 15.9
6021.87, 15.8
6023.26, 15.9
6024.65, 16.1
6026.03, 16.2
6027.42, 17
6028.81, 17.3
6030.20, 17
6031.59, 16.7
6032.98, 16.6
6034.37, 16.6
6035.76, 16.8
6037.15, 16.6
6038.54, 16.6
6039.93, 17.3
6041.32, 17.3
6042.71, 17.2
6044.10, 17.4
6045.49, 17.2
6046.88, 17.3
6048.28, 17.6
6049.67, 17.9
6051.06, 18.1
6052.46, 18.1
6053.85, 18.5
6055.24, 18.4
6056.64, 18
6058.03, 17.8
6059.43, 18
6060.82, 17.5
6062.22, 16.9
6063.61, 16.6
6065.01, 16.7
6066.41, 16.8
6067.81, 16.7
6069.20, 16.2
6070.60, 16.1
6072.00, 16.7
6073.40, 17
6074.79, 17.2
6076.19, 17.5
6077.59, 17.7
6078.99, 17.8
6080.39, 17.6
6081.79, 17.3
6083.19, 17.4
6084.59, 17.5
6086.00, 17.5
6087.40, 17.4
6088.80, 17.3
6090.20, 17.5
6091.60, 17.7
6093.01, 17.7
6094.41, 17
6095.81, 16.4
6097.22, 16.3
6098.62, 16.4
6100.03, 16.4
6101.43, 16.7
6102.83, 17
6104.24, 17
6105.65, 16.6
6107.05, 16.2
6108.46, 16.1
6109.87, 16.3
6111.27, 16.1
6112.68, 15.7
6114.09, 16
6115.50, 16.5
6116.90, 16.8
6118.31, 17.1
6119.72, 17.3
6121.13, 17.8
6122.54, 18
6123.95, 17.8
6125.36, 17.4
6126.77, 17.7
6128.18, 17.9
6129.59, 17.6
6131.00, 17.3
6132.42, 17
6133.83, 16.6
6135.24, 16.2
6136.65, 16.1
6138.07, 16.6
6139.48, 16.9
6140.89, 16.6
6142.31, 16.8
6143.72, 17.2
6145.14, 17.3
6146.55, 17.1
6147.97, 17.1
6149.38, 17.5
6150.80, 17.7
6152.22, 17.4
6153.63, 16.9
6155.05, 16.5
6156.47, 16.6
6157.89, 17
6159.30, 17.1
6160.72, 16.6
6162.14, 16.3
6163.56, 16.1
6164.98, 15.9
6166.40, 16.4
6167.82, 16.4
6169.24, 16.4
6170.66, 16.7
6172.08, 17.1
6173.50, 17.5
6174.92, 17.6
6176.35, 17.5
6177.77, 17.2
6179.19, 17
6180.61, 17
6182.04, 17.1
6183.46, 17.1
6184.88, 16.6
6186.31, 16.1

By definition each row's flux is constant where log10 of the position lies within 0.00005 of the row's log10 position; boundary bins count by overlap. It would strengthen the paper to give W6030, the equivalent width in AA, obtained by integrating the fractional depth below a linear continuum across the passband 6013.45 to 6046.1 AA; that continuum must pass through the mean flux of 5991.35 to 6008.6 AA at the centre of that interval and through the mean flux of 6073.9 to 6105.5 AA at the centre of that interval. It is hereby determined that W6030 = 1.4 AA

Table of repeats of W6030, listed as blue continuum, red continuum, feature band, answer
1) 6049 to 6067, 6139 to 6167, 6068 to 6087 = 0.32 AA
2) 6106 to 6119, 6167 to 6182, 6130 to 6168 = -0.12 AA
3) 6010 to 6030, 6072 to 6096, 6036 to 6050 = -0.48 AA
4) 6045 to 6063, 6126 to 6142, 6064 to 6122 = 1.60 AA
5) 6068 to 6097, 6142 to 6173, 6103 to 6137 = 0.25 AA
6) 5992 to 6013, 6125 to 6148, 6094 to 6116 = 0.85 AA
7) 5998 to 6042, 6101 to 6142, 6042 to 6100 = -1.83 AA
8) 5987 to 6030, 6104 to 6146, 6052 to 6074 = -0.59 AA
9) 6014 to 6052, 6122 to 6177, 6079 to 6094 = -0.57 AA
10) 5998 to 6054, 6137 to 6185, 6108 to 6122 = 0.25 AA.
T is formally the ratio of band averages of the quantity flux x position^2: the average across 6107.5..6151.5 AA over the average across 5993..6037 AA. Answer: 1.1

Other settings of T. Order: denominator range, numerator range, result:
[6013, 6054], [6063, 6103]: 1.03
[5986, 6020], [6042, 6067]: 1.06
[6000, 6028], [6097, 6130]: 1.06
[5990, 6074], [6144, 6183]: 1.04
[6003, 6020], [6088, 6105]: 1.06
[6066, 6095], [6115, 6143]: 1.01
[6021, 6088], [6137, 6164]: 1.02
